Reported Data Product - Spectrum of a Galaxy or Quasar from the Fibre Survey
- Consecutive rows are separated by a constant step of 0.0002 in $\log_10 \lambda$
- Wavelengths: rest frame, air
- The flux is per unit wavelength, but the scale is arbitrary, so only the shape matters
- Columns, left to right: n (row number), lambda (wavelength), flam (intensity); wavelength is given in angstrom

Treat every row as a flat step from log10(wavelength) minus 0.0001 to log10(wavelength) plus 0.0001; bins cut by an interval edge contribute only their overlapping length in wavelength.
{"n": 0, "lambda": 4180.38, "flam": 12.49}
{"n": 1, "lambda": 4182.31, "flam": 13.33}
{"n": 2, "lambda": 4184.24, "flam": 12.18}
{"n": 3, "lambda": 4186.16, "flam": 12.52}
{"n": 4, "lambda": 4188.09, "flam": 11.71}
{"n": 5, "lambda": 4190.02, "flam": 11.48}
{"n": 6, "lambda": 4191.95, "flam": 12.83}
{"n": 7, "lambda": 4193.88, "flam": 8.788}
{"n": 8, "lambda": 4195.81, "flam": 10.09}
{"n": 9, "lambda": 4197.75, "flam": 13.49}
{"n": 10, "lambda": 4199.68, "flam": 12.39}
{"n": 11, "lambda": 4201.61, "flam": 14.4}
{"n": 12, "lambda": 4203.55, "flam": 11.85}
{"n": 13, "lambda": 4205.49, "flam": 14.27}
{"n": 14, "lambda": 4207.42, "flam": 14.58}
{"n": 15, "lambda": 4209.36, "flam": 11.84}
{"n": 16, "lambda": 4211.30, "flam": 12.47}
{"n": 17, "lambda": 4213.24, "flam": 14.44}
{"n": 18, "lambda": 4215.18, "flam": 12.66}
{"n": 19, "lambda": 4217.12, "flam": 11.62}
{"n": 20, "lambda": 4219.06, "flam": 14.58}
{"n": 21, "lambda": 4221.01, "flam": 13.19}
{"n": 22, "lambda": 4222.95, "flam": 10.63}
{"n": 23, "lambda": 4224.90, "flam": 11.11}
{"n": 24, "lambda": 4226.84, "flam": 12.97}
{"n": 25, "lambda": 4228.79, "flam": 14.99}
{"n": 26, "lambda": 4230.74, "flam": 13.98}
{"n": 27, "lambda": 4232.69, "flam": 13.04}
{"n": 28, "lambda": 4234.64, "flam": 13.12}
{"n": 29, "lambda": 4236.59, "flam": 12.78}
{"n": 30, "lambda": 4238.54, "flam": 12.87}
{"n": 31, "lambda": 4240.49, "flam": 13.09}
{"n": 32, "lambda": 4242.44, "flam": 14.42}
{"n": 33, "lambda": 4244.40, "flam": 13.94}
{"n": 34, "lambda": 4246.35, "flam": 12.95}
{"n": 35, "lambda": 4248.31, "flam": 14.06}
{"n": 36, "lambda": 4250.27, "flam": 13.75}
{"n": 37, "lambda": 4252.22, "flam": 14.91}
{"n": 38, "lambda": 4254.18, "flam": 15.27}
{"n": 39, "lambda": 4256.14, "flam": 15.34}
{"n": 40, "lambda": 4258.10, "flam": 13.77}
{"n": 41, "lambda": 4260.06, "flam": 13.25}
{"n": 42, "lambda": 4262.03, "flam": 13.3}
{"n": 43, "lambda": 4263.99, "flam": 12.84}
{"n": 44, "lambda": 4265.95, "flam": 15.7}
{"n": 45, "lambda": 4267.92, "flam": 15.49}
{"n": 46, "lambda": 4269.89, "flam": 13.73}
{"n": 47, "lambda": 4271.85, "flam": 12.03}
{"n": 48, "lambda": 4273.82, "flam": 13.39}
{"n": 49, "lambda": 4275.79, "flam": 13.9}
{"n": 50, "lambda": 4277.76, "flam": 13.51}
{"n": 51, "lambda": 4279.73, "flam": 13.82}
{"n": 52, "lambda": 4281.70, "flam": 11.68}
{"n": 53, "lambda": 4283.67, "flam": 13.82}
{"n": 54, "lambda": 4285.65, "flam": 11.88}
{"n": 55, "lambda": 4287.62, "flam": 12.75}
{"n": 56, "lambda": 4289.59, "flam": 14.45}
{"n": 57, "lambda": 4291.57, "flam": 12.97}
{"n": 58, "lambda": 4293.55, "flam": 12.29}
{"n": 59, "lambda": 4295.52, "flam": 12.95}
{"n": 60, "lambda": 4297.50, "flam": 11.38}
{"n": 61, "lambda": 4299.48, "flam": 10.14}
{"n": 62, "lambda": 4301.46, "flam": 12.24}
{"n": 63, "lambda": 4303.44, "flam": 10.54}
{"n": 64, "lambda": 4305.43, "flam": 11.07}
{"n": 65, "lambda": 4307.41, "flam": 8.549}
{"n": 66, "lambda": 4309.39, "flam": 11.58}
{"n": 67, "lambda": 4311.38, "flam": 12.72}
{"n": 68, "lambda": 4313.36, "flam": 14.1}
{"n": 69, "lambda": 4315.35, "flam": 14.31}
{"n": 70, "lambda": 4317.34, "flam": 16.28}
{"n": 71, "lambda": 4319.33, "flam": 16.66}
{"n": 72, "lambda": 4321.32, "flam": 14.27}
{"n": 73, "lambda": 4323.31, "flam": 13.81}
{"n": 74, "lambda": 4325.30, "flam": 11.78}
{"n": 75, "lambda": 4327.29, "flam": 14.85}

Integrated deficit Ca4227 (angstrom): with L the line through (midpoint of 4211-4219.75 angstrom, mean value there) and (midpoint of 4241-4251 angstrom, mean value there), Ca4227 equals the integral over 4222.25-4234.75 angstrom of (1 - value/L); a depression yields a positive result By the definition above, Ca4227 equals 0.53 angstrom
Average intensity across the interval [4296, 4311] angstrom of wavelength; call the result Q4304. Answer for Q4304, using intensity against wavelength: 10.9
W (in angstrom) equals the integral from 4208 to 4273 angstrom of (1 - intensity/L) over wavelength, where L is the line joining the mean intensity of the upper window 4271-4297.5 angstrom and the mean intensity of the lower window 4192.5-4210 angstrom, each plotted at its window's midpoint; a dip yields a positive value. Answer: -4.0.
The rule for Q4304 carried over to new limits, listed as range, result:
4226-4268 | 13.9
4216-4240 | 12.9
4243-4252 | 13.8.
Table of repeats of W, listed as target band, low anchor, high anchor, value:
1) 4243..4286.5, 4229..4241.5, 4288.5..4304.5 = -3.5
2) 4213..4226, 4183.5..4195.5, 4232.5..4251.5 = 0.1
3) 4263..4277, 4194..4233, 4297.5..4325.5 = -1.2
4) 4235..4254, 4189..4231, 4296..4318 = -1.9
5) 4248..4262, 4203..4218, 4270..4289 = -1.3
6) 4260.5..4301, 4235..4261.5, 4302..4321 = 0.8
